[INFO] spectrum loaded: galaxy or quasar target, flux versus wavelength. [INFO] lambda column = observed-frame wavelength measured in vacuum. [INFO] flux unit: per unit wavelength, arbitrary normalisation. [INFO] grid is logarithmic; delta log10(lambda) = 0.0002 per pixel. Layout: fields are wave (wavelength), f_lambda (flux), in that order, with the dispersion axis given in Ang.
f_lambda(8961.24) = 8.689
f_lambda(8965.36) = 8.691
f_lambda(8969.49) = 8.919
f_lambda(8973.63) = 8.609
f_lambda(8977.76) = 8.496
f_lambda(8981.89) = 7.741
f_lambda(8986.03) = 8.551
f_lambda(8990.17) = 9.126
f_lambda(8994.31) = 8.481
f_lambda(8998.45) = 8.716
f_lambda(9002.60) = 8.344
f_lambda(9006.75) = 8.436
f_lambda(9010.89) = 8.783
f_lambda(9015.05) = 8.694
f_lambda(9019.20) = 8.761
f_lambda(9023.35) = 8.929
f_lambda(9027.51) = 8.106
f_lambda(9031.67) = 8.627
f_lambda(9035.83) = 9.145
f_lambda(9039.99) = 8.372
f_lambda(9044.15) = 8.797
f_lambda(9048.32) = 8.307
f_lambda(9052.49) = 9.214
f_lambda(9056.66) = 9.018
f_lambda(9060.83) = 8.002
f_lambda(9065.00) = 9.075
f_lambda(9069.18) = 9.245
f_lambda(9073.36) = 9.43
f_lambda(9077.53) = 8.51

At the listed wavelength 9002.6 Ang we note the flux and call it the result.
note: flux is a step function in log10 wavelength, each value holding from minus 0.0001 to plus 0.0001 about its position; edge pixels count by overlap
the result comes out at 8.344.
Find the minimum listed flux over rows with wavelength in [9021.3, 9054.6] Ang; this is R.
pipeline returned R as 8.106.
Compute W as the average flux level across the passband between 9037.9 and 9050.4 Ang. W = 8.49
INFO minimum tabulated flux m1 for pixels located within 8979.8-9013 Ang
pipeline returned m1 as 7.741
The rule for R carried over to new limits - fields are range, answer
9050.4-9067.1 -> 8.002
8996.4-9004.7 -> 8.344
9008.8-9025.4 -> 8.694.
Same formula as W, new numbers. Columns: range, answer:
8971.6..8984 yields 8.29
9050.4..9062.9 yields 8.74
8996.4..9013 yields 8.57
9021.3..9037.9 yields 8.7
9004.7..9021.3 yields 8.67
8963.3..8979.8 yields 8.68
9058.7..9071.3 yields 8.78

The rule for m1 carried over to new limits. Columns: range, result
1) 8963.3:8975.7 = 8.609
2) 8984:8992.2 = 8.551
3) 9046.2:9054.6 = 8.307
